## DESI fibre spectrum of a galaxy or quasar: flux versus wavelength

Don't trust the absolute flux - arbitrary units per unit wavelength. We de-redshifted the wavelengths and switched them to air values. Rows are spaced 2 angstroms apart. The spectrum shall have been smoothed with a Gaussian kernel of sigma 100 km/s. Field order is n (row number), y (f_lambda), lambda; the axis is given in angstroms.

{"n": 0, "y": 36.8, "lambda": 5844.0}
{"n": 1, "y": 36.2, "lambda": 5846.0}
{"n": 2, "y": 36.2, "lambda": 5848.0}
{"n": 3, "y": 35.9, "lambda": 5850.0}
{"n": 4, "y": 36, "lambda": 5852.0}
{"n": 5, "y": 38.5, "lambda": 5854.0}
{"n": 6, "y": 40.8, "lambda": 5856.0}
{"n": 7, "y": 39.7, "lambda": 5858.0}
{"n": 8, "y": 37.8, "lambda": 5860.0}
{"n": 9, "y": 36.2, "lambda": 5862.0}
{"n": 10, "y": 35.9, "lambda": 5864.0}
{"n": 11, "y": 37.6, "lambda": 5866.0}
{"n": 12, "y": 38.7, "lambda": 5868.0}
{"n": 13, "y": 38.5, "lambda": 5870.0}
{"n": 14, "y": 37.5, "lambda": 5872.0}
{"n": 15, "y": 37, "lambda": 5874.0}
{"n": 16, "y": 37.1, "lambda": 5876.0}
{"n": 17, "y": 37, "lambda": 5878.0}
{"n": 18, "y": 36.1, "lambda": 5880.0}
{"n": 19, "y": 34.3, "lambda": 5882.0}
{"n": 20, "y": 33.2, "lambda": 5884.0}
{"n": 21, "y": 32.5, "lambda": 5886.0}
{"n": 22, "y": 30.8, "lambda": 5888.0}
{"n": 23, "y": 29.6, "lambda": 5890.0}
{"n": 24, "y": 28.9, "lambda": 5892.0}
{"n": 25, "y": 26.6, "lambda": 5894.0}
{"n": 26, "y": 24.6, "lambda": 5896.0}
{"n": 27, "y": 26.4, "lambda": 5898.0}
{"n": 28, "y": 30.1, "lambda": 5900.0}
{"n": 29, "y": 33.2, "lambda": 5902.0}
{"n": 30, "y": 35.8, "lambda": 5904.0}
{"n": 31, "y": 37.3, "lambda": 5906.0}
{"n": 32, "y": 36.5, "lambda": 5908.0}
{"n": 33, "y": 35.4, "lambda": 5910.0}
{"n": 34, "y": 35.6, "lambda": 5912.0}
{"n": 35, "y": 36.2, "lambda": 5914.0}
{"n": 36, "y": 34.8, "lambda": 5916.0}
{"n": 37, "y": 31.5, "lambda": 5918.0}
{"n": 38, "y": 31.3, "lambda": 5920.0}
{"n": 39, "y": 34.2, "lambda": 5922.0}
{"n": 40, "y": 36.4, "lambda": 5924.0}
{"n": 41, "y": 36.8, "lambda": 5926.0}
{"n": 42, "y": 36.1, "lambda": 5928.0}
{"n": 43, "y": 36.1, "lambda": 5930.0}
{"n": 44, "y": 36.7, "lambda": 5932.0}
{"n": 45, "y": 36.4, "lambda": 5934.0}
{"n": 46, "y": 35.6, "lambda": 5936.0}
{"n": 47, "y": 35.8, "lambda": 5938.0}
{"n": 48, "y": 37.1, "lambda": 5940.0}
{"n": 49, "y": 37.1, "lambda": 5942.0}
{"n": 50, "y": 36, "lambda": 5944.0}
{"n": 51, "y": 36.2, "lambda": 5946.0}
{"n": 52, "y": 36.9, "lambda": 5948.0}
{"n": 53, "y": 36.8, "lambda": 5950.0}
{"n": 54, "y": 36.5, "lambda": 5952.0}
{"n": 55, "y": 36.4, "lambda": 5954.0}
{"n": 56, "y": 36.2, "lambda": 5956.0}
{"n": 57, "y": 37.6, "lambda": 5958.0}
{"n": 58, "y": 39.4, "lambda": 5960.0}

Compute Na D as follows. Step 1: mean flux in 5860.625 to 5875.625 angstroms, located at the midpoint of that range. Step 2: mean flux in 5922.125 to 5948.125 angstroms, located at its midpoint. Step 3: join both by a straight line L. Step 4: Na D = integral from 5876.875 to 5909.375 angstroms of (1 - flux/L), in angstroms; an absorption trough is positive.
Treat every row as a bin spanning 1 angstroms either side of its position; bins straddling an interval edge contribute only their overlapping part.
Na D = 4.3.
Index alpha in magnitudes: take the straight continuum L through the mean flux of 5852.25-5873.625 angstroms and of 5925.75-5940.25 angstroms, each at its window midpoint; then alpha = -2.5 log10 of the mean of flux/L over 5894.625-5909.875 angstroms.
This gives 0.16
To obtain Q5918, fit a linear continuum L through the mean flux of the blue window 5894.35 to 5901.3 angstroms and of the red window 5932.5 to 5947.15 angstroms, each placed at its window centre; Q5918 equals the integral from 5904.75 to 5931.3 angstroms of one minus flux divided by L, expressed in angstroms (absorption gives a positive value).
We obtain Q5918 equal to -3.2 angstroms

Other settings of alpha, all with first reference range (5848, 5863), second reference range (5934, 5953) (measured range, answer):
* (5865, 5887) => 0.03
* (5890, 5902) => 0.31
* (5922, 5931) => 0.02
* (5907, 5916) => 0.03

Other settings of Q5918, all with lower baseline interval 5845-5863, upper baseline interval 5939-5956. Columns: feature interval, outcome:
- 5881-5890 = 1.2 angstroms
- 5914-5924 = 0.9 angstroms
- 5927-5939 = 0.2 angstroms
